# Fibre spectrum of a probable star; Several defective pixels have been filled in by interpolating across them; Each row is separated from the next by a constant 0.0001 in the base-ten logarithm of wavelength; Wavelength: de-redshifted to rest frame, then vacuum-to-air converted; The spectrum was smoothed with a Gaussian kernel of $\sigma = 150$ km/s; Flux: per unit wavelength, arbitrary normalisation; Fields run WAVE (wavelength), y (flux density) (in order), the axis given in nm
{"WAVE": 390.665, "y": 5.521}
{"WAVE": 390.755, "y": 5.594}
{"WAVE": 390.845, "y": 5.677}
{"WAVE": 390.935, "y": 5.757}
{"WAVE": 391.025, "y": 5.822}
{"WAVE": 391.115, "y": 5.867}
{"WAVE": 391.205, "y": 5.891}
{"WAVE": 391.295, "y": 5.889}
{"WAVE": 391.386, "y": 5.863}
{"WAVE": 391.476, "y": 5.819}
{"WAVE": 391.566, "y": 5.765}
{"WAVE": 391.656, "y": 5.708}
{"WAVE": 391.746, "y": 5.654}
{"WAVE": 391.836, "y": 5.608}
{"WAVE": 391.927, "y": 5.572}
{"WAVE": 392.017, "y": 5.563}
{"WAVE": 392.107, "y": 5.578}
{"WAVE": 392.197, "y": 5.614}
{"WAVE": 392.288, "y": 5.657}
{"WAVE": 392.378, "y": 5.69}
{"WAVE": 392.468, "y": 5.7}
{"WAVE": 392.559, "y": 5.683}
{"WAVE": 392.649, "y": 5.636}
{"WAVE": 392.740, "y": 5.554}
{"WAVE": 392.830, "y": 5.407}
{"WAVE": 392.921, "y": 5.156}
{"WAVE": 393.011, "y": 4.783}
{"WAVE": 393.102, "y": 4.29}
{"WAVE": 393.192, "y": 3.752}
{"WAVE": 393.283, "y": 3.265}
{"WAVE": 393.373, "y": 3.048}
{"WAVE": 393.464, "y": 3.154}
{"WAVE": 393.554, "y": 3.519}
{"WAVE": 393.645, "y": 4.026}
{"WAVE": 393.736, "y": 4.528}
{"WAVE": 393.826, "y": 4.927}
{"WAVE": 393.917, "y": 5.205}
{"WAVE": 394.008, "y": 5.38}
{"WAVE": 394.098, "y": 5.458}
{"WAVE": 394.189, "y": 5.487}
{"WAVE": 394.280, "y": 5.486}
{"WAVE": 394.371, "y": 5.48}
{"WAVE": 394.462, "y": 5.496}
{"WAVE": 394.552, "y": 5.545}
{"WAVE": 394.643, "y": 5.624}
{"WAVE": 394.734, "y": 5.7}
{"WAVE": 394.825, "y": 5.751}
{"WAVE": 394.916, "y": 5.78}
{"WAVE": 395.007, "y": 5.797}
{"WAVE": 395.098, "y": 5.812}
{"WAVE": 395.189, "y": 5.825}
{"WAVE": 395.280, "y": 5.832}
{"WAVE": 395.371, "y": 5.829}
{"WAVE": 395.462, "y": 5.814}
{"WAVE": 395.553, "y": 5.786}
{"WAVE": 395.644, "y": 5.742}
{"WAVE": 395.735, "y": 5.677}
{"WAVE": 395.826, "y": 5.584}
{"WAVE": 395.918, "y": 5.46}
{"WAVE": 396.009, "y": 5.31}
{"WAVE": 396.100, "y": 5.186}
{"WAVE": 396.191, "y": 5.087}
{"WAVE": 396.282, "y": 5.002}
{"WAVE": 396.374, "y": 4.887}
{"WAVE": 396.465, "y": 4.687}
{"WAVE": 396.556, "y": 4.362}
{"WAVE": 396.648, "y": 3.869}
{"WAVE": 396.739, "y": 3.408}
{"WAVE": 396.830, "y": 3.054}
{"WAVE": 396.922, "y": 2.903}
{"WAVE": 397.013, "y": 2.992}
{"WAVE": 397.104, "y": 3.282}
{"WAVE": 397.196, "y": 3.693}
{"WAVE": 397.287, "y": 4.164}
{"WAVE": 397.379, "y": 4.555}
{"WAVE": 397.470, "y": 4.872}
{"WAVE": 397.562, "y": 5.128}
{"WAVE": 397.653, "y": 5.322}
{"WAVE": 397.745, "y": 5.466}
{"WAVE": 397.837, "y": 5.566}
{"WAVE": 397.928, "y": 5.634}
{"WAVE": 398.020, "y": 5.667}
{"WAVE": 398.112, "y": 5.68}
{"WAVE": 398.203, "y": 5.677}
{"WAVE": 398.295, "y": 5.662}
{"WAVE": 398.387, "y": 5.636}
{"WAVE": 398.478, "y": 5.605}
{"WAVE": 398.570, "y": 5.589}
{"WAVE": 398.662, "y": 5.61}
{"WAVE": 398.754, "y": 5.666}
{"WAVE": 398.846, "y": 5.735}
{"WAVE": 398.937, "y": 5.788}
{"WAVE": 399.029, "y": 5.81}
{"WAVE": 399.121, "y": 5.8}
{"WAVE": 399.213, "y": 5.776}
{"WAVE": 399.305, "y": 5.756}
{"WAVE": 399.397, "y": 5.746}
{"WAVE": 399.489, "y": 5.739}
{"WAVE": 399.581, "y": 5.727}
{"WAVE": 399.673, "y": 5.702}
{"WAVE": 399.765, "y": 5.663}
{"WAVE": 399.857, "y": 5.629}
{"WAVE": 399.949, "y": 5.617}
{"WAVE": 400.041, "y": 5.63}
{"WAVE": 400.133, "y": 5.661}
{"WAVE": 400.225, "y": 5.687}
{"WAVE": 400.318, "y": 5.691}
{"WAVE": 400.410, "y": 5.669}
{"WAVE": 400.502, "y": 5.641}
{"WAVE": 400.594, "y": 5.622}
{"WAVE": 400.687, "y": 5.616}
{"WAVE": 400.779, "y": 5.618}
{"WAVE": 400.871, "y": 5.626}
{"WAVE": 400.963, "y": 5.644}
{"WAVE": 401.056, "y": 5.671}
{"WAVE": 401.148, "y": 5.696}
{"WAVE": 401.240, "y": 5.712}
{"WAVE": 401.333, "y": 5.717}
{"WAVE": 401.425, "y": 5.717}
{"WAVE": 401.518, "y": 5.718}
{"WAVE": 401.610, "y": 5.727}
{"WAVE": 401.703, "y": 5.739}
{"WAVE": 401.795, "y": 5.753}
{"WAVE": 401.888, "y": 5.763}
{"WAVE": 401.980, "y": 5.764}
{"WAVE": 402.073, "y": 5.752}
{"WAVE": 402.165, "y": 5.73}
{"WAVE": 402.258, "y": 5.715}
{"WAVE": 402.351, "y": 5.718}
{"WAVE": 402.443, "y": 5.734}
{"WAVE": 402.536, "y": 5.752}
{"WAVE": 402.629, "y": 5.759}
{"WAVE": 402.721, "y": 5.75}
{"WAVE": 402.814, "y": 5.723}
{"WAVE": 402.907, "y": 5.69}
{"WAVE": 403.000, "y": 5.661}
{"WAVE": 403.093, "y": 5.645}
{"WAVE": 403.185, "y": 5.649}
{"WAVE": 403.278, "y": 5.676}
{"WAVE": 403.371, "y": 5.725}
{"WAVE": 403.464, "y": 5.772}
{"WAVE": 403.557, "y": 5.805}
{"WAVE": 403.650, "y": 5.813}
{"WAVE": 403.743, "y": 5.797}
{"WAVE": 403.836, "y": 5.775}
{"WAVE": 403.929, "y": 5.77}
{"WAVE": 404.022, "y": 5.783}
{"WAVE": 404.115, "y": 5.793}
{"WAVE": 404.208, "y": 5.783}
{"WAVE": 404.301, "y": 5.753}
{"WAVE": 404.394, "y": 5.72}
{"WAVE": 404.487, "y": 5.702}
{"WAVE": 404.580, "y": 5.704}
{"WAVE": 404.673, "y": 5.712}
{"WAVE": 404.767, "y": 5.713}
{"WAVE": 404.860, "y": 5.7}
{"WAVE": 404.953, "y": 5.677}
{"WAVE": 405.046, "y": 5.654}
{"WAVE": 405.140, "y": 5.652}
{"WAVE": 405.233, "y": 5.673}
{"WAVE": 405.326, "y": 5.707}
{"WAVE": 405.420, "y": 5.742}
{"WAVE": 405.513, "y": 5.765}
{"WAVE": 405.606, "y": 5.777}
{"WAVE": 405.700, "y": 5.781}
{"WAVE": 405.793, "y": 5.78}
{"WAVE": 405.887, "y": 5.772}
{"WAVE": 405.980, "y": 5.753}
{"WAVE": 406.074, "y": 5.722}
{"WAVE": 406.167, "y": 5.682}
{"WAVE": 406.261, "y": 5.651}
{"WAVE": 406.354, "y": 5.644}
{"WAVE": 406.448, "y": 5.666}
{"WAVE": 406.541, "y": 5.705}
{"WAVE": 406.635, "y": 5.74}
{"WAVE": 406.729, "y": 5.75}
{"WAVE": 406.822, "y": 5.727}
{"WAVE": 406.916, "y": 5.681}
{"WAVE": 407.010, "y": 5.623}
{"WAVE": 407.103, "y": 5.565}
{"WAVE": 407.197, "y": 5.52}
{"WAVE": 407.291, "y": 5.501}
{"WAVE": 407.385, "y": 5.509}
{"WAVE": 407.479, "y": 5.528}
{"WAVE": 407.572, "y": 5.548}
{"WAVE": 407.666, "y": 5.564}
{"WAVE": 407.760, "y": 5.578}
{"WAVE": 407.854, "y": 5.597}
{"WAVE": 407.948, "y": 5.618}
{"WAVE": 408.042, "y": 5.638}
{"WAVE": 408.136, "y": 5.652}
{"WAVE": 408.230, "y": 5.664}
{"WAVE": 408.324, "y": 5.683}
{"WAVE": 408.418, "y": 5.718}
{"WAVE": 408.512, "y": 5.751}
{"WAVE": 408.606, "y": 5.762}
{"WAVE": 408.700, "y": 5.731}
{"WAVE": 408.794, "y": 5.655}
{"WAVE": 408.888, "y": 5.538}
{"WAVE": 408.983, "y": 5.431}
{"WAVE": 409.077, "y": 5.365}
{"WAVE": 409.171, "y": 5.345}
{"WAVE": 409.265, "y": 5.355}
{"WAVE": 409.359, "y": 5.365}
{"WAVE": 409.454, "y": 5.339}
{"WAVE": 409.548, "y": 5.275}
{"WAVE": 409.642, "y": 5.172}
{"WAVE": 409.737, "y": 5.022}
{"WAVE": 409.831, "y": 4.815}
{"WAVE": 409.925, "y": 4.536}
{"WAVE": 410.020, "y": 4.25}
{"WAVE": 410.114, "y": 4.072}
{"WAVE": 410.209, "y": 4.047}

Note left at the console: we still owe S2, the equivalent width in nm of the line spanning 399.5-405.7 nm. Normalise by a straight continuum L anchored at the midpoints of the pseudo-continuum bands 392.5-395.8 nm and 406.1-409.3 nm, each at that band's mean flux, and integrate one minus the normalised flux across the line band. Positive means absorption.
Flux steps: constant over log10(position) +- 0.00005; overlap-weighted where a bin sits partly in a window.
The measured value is -0.31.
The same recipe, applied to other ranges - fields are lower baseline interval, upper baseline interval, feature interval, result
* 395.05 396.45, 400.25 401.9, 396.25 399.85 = 0.34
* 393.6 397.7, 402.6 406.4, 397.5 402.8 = -0.30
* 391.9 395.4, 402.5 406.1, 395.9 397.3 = 0.30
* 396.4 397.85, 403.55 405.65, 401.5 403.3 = -0.15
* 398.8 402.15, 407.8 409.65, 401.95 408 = -0.09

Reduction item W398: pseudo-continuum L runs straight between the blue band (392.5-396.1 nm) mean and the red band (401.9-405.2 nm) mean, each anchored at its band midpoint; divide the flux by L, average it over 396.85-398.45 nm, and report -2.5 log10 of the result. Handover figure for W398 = 0.124 mag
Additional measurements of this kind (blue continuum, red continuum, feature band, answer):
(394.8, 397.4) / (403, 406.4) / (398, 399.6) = -0.11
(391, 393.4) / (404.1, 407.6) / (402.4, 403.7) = -0.02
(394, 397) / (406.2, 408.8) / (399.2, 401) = -0.06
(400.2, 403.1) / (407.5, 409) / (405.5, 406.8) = -0.01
